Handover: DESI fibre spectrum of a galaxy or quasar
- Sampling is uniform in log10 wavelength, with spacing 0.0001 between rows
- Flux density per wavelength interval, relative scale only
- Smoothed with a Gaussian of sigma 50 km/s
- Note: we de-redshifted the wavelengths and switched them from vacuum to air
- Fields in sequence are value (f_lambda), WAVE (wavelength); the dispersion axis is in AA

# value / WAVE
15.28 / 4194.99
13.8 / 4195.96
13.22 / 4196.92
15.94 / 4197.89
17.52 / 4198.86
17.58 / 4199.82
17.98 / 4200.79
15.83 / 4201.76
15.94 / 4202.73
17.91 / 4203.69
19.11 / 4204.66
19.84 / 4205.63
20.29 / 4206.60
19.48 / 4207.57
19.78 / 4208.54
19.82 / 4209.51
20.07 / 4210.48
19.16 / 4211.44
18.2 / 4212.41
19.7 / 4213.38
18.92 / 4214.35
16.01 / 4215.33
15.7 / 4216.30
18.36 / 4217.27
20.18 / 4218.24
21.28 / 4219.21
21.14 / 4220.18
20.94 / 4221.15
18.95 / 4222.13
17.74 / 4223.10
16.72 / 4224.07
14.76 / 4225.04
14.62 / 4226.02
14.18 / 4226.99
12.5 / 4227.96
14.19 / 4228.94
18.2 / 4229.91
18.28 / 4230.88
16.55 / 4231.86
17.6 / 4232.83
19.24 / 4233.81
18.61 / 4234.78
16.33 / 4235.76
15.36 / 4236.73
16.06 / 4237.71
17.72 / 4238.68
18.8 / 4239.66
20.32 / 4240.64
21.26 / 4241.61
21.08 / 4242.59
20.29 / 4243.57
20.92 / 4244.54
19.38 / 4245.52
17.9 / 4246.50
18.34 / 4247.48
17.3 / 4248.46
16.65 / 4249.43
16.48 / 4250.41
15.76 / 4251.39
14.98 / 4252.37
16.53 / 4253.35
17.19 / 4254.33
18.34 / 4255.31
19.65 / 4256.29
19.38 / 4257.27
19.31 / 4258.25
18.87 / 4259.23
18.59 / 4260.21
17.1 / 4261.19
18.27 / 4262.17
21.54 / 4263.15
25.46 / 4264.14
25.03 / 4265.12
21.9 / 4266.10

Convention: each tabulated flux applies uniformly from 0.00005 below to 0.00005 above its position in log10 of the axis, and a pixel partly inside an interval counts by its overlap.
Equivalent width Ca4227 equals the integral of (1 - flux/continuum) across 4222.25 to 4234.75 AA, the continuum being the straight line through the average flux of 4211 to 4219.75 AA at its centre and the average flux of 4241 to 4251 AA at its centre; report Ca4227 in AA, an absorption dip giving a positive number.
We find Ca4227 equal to 1.6 AA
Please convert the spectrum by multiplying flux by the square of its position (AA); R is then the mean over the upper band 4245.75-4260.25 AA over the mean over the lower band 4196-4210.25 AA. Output 1.0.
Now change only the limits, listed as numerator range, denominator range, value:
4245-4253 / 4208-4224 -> 0.91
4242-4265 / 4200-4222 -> 1.02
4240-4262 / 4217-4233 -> 1.07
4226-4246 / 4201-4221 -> 0.95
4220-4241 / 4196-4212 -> 0.96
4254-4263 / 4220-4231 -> 1.14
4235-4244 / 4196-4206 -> 1.12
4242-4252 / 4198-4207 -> 1.05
